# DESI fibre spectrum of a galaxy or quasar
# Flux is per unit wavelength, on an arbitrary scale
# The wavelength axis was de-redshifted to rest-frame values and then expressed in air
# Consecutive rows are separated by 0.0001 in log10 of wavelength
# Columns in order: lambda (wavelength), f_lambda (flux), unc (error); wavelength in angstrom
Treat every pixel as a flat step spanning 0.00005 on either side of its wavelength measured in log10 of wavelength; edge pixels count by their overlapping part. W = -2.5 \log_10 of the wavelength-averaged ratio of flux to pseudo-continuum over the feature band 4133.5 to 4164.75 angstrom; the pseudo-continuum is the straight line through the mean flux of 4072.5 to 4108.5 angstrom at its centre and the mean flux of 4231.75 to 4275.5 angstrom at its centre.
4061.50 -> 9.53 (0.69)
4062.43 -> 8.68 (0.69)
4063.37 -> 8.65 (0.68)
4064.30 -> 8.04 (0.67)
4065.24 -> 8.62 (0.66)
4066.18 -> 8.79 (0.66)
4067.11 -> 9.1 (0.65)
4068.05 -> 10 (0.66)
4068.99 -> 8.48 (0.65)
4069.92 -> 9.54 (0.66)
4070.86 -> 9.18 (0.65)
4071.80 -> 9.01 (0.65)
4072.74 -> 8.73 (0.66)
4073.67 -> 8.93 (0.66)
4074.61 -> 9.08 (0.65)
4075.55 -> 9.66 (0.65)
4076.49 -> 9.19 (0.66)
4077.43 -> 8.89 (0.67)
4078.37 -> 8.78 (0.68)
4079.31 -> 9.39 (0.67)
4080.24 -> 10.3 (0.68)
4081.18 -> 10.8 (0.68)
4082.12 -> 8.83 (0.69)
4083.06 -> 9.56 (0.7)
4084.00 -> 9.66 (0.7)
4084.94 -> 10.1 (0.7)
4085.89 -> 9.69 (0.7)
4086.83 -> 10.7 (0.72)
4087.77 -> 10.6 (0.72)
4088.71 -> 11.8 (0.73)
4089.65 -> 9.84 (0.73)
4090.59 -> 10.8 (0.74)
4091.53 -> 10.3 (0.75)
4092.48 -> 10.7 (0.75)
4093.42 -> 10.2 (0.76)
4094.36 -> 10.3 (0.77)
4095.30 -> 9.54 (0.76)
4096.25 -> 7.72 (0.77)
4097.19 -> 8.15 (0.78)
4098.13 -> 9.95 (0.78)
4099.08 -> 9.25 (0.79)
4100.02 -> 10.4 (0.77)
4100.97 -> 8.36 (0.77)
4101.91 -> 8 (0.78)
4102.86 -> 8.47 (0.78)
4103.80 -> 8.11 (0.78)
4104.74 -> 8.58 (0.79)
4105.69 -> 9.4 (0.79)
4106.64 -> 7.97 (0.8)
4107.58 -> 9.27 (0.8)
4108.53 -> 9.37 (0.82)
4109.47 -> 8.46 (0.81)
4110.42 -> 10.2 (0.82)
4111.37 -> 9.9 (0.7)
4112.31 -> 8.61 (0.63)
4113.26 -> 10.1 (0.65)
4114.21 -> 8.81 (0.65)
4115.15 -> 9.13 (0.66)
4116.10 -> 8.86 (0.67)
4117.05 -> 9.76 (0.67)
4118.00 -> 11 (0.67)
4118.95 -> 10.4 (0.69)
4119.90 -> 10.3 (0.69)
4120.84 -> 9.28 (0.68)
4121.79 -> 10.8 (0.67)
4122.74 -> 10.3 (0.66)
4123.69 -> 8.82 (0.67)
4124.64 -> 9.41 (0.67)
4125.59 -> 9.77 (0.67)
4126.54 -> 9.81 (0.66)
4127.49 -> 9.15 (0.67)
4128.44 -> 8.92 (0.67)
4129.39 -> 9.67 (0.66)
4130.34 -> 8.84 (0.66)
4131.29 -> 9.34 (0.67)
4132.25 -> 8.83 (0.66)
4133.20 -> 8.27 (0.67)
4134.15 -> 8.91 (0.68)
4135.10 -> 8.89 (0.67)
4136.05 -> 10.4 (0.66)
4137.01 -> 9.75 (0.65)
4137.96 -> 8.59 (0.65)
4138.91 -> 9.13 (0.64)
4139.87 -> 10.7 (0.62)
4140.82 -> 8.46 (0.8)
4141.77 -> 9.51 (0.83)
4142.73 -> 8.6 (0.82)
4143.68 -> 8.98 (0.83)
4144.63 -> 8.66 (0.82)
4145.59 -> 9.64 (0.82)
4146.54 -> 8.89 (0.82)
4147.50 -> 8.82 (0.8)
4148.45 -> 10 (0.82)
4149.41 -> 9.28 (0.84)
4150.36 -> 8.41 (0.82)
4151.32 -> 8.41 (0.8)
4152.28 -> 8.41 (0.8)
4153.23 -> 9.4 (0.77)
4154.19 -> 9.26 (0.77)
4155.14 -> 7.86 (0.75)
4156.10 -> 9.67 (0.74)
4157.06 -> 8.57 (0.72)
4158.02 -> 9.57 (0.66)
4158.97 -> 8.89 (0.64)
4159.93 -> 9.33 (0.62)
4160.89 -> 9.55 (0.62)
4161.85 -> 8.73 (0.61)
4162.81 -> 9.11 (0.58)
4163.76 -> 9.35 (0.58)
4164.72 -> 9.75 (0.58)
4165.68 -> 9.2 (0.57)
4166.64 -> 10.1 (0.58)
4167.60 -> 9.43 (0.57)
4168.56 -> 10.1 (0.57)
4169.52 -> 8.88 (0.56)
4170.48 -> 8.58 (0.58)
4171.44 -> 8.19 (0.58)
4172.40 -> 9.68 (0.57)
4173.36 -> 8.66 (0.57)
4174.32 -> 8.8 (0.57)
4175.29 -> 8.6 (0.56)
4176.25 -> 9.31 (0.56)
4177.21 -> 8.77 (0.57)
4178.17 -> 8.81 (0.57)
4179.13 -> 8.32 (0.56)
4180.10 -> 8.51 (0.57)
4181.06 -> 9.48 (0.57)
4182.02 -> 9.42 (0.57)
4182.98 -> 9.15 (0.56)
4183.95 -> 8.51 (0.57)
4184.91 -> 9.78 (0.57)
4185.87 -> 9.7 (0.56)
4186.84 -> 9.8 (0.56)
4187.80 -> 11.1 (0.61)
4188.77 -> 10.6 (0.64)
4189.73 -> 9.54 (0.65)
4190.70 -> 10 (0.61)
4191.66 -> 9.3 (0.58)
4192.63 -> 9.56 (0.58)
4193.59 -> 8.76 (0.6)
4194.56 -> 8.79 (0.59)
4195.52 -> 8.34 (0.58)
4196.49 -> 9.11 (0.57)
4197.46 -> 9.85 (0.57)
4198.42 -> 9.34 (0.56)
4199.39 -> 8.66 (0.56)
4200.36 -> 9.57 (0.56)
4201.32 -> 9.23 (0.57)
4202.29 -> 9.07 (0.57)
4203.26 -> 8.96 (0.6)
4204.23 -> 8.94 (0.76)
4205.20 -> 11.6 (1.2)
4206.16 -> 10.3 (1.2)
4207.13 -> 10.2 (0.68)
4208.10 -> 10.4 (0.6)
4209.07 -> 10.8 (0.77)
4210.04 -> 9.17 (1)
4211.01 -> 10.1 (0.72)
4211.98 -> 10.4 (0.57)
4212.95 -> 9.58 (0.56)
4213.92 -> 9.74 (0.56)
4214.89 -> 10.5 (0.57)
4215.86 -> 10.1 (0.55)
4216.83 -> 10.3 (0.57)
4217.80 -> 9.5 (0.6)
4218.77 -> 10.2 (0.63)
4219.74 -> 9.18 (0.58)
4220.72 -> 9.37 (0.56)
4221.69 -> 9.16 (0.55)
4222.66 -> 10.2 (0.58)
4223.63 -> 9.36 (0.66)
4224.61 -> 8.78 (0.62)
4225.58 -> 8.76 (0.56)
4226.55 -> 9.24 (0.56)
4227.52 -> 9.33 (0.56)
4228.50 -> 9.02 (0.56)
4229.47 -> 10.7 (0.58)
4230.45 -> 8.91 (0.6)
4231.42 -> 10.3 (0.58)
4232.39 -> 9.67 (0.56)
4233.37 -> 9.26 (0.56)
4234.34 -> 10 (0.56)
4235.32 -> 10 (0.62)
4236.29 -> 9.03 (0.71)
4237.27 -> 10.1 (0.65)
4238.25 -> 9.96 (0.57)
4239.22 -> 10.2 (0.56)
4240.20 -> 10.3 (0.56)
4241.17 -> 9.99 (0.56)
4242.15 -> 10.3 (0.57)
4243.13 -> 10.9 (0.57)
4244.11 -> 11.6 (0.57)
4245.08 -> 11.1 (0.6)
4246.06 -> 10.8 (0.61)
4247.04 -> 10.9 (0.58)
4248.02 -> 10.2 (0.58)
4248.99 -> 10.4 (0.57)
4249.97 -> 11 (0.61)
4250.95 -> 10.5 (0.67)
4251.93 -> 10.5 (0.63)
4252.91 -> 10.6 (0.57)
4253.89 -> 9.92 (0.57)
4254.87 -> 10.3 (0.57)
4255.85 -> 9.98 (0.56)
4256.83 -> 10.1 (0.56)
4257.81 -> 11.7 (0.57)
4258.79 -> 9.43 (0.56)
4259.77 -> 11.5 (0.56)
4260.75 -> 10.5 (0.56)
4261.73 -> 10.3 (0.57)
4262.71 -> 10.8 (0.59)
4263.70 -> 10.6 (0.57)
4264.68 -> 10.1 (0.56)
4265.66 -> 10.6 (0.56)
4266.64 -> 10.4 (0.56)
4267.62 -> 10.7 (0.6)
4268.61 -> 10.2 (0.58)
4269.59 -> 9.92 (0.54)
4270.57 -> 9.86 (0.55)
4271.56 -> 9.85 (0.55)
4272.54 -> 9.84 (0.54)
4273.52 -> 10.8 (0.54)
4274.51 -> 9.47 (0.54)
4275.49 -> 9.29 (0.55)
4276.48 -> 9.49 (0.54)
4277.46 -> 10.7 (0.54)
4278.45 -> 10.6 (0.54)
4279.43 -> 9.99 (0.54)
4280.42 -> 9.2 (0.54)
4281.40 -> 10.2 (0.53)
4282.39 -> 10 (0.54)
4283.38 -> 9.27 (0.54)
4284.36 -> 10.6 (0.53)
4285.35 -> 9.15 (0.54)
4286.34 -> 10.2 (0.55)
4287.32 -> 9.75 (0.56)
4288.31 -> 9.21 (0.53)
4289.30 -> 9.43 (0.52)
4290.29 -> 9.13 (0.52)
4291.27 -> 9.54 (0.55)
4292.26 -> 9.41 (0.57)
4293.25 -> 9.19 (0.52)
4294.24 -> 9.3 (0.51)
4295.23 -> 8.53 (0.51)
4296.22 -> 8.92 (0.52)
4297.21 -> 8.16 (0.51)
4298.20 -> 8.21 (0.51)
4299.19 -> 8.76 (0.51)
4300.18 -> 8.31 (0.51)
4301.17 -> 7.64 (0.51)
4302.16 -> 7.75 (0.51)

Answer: 0.08 mag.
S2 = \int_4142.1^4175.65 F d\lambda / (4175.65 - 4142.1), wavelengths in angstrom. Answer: 9.07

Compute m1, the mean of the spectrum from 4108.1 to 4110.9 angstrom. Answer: 9.34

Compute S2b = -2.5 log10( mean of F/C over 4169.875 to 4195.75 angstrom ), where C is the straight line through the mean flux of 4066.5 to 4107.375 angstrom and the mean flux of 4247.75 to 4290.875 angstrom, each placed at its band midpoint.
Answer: 0.07 mag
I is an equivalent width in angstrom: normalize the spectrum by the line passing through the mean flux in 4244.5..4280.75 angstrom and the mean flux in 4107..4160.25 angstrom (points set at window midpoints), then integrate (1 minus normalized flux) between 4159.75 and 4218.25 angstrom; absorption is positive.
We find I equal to 1.68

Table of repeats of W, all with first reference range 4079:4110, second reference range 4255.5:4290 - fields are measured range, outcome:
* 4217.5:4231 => 0.06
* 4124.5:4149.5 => 0.05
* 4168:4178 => 0.10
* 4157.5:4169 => 0.04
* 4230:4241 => 0.02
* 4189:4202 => 0.07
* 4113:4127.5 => -0.01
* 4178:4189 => 0.04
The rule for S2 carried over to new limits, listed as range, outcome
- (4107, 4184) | 9.23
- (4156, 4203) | 9.24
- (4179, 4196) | 9.39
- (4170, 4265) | 9.78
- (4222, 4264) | 10.2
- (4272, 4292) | 9.79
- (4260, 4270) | 10.4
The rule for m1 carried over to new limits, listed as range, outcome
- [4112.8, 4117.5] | 9.33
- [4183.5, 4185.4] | 9.19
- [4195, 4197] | 8.73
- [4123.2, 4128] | 9.39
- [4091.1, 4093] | 10.5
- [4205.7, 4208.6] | 10.3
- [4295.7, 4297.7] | 8.53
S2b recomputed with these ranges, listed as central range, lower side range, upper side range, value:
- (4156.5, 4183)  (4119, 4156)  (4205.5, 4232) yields 0.041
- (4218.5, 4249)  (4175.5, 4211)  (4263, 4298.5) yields -0.035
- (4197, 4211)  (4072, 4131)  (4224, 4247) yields 0.011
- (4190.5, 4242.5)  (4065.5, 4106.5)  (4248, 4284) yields 0.041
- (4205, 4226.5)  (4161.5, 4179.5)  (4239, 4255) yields 0.010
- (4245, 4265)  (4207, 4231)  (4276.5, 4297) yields -0.094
